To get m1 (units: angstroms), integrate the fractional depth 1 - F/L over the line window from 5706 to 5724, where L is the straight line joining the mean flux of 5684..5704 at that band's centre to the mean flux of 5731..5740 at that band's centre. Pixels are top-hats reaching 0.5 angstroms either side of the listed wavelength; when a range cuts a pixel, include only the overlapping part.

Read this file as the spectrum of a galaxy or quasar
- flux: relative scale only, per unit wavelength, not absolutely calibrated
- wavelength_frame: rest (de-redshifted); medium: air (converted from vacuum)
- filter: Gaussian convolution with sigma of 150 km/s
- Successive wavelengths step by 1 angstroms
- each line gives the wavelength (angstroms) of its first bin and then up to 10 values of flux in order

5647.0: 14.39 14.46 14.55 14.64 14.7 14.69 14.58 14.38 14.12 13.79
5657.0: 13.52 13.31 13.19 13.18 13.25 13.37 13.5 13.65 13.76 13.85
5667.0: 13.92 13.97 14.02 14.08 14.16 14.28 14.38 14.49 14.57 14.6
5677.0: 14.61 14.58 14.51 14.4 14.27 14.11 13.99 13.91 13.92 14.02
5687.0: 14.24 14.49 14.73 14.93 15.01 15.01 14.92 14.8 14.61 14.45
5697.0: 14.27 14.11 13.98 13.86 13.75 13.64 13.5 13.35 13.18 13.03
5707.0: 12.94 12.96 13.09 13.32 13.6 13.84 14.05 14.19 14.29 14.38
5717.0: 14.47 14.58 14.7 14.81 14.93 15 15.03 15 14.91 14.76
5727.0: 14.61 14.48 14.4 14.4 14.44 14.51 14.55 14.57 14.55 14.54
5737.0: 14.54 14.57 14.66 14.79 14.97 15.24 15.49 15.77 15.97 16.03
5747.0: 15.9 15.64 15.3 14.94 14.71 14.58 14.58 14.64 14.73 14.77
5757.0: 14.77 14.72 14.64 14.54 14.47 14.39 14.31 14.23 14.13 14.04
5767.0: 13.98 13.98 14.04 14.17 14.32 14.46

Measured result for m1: 0.4 angstroms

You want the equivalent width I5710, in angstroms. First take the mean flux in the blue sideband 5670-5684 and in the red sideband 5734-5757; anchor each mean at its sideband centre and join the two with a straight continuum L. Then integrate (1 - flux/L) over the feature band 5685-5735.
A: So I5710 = 1.4 angstroms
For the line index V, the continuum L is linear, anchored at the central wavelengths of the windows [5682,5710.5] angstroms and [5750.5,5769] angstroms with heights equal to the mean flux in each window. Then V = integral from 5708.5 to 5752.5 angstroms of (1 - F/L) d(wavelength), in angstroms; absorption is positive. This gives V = -1.4 angstroms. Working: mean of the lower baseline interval 14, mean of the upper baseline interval 14.4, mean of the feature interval 14.7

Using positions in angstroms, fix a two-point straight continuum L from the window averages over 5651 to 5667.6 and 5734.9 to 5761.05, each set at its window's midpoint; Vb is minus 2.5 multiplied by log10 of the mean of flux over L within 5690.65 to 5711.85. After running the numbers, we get 0.04 mag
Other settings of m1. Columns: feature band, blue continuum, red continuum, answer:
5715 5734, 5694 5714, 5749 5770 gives -0.91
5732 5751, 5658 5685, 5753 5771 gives -1.04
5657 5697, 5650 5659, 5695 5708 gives -0.78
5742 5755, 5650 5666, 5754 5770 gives -0.87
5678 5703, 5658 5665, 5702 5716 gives -1.58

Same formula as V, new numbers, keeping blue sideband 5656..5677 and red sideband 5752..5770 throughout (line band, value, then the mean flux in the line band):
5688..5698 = -0.5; 14.7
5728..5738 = -0.2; 14.5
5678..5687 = -0.1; 14.2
